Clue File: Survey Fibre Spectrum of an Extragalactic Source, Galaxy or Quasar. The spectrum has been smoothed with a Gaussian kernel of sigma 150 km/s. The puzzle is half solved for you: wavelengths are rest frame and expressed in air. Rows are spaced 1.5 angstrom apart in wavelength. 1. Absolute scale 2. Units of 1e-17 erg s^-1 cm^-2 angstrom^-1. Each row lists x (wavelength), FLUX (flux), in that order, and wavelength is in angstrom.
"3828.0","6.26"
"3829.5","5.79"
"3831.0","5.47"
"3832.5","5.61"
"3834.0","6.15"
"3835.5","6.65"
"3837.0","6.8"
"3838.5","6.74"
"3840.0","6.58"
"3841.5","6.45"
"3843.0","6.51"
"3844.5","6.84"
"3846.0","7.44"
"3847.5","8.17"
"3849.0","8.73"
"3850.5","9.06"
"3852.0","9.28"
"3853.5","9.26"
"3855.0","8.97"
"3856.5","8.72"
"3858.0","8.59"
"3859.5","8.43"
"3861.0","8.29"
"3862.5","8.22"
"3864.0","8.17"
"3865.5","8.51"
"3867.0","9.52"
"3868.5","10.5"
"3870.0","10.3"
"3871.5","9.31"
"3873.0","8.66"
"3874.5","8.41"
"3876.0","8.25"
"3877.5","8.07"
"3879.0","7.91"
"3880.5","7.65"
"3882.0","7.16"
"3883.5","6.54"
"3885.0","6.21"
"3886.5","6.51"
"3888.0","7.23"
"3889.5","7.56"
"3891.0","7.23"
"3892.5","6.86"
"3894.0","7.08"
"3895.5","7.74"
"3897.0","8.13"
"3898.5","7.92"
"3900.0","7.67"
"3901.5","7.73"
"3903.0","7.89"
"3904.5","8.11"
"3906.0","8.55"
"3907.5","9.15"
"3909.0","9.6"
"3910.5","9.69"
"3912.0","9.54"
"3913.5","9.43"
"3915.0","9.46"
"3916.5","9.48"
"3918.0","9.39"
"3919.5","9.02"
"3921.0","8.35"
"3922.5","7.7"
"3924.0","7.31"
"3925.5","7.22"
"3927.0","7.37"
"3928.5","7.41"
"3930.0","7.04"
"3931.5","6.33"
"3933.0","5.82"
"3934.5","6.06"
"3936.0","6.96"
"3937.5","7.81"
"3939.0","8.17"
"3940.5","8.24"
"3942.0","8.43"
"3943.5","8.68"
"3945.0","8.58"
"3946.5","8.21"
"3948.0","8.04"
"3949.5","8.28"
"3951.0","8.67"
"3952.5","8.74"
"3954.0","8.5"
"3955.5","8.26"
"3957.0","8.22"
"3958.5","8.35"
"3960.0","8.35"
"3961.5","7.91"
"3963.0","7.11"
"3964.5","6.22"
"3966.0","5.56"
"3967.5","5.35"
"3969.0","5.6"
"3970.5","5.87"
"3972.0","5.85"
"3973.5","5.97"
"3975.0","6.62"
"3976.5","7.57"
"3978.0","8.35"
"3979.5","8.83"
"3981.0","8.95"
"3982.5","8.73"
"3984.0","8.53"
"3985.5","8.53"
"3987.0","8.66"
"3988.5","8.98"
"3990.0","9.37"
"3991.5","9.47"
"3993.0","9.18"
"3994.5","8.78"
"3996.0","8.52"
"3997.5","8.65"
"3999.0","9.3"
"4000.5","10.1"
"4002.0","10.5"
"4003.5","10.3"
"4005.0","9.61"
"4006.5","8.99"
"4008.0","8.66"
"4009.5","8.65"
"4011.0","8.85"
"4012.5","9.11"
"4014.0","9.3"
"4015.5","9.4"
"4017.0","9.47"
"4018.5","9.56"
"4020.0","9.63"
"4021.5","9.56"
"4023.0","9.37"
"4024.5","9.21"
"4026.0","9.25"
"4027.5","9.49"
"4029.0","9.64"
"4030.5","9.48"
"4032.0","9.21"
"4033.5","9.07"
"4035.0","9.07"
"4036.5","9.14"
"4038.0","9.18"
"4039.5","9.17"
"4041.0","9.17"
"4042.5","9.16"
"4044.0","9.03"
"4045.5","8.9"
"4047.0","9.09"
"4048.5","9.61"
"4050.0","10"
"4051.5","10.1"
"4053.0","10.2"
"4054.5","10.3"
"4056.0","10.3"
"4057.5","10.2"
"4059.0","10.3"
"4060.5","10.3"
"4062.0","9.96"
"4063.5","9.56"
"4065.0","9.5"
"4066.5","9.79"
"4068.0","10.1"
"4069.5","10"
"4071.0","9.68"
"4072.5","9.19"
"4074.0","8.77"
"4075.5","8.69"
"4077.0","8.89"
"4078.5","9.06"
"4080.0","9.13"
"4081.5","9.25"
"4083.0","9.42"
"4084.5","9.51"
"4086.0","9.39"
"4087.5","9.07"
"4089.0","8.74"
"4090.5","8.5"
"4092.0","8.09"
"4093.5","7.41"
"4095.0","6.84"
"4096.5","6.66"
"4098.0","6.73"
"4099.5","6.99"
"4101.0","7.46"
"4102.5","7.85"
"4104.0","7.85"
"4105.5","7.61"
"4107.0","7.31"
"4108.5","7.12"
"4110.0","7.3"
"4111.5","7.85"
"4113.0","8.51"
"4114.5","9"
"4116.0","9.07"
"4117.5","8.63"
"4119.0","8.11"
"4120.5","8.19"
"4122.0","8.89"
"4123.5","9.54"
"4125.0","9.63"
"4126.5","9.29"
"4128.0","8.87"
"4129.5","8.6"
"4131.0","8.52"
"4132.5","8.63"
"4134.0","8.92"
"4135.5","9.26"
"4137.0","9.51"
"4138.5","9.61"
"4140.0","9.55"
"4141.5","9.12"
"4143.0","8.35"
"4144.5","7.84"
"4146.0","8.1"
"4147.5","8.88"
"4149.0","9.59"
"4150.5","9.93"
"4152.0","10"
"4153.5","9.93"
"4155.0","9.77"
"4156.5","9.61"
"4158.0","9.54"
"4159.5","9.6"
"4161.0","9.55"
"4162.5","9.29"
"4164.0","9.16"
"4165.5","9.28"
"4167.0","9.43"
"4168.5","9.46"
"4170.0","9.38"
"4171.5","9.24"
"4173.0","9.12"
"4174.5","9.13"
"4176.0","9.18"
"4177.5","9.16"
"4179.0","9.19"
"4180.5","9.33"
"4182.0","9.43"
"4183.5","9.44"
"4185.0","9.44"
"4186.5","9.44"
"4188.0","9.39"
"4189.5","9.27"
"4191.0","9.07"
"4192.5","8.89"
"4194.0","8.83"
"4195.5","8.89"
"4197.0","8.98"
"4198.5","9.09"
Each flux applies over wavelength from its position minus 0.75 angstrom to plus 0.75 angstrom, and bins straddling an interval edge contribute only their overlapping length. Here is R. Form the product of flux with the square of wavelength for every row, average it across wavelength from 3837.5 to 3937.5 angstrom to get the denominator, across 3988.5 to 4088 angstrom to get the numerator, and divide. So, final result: 1.3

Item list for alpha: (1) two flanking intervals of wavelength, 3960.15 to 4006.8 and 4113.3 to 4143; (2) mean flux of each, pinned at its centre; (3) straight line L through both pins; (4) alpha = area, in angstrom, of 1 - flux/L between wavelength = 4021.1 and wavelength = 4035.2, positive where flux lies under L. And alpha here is -1.61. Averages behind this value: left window 8.12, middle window 9.34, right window 8.97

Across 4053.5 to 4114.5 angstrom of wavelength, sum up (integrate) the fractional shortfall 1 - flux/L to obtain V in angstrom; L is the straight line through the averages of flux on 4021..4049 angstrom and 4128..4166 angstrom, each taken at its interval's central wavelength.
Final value 3.2 angstrom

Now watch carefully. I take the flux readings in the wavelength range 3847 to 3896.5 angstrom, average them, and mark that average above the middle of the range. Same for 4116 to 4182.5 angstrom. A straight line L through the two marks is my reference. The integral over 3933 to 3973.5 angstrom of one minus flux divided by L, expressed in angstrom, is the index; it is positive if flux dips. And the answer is 4.8 angstrom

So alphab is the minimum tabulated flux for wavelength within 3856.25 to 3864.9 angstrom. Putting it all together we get 8.17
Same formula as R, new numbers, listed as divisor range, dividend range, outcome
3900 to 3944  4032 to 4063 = 1.26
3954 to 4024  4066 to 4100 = 1.08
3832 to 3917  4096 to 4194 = 1.26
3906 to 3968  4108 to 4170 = 1.24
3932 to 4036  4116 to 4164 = 1.17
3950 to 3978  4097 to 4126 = 1.21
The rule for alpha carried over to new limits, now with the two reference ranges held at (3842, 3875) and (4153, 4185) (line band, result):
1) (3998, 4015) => -0.8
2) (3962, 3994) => 4.7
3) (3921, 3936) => 3.1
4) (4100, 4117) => 2.5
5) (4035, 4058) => -1.2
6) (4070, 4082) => 0.1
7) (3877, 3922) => 3.2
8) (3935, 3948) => 1.1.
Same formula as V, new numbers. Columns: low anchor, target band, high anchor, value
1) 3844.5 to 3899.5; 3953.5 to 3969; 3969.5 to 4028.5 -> 2.4 angstrom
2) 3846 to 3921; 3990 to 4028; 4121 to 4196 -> -2.4 angstrom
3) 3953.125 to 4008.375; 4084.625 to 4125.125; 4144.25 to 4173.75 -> 4.1 angstrom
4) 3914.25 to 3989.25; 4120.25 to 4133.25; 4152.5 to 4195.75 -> 0.1 angstrom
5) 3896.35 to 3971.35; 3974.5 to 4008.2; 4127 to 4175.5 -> -2.8 angstrom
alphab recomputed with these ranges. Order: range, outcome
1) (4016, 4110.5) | 6.66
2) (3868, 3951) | 5.82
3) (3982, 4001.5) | 8.52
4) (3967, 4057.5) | 5.35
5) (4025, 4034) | 9.07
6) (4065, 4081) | 8.69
